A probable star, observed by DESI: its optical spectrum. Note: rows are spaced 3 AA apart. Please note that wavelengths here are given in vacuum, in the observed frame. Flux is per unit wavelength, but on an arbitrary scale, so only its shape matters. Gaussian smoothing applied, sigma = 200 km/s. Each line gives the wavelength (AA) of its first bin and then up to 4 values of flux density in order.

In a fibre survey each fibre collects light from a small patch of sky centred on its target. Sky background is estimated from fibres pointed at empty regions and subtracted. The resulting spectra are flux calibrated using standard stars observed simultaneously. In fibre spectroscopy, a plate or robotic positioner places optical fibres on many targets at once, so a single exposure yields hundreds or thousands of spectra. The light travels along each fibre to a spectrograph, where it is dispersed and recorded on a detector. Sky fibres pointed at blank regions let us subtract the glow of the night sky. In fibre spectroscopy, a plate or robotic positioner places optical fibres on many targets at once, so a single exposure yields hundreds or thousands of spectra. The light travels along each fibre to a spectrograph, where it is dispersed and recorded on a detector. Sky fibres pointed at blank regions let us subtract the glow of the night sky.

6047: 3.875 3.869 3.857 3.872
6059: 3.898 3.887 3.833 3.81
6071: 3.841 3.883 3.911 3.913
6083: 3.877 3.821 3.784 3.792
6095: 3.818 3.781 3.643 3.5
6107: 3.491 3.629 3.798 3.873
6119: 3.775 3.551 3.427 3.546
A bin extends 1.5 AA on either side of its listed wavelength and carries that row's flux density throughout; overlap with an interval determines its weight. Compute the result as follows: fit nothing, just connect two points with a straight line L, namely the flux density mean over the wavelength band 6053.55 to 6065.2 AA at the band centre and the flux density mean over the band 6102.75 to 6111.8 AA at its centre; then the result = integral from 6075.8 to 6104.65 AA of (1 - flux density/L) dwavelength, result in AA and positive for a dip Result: -1.0 AA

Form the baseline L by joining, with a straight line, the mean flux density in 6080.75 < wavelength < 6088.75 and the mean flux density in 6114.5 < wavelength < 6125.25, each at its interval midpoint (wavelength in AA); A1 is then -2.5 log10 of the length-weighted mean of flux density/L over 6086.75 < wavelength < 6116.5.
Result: 0.02 mag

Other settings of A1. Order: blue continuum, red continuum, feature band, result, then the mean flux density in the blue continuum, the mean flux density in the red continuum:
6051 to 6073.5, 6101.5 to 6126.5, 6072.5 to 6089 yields -0.027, 3.86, 3.63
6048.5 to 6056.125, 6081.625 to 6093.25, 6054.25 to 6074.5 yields -0.003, 3.86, 3.82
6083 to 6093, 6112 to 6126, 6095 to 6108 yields 0.037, 3.81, 3.69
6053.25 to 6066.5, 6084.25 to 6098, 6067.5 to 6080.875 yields -0.010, 3.87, 3.8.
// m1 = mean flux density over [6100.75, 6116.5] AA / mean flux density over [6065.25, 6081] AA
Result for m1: 0.94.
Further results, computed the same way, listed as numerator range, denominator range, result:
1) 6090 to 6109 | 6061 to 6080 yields 0.95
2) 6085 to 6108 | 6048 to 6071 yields 0.96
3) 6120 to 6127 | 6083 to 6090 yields 0.92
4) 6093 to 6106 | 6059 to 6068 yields 0.95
